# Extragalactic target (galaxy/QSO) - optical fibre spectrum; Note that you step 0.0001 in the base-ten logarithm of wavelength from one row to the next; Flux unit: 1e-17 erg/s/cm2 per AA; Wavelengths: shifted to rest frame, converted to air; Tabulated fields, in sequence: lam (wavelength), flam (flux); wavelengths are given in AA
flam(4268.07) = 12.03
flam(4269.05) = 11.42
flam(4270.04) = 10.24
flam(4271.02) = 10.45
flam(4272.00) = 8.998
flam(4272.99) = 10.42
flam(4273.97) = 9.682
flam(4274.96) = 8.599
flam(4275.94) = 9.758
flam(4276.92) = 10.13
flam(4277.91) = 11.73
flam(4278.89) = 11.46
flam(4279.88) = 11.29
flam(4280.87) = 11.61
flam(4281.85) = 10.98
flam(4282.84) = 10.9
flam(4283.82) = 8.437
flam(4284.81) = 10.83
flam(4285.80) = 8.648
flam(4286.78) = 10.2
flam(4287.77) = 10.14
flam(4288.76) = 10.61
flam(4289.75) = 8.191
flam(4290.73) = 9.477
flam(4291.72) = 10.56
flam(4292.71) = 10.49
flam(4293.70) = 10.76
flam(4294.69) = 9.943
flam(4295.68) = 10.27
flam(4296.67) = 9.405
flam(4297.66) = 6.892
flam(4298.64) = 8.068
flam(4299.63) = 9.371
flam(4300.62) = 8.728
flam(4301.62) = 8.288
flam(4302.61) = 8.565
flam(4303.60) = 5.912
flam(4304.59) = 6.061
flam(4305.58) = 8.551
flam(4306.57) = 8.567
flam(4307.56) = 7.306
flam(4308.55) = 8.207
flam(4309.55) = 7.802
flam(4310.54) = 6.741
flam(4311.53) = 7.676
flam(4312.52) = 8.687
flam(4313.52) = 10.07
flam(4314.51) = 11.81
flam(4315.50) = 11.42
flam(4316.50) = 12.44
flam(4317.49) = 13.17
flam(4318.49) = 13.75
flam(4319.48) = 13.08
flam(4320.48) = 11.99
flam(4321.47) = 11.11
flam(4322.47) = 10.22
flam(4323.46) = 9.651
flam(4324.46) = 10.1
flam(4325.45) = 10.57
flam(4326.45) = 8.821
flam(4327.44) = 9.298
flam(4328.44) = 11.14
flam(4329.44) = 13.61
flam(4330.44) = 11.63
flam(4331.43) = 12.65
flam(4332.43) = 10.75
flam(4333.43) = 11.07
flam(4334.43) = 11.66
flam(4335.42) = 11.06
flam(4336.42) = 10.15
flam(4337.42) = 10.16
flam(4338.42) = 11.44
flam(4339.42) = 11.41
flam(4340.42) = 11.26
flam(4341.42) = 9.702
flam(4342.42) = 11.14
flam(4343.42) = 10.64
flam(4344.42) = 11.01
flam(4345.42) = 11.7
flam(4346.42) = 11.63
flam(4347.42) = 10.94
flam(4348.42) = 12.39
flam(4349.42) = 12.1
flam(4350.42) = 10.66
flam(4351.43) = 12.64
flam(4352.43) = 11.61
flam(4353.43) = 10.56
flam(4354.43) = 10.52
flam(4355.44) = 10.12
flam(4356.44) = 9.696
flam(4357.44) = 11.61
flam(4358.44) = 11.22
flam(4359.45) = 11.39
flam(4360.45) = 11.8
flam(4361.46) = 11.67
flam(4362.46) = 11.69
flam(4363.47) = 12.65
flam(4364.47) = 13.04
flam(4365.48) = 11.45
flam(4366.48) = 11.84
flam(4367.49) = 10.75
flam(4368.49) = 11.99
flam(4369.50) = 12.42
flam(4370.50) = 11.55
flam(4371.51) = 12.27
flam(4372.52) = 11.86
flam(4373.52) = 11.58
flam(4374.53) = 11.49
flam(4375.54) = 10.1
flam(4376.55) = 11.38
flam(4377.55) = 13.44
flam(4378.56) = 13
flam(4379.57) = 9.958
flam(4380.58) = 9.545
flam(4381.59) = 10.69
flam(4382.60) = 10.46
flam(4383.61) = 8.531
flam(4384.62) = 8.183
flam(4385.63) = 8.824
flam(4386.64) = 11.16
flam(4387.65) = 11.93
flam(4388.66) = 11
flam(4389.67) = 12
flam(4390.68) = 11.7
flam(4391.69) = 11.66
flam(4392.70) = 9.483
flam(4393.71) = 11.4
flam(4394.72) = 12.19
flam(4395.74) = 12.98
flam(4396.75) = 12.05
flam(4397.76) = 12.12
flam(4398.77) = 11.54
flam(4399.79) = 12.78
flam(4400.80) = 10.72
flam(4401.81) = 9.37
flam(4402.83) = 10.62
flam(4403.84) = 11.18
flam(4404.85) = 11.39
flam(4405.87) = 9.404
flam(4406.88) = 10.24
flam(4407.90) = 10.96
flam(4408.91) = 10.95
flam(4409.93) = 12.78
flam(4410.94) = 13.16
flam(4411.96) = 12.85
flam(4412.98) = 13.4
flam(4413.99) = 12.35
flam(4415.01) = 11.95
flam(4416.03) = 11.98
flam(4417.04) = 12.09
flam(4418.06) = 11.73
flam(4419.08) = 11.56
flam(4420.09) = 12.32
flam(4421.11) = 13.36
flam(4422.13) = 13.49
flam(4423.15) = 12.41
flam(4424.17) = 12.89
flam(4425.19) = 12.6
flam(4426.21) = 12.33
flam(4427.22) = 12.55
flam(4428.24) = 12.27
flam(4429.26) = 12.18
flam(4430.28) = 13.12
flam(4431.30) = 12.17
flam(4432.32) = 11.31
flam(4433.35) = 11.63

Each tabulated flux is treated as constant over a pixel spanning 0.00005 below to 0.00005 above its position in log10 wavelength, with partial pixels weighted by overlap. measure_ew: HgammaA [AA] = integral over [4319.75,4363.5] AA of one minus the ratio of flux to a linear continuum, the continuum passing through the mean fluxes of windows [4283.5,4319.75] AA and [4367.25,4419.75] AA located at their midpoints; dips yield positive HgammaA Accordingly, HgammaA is -3.58 AA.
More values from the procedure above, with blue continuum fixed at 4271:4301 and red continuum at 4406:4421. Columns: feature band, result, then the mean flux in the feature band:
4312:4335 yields -1.59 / 11.2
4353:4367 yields -0.33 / 11.4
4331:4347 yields -0.46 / 11.1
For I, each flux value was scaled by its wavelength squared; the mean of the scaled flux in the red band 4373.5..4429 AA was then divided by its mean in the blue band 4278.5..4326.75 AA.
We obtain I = 1.2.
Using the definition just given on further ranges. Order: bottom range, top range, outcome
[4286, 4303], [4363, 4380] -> 1.30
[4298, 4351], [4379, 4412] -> 1.10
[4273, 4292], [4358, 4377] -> 1.19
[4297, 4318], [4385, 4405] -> 1.34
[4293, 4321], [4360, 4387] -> 1.23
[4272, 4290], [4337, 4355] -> 1.13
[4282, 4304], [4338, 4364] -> 1.24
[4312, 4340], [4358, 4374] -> 1.08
